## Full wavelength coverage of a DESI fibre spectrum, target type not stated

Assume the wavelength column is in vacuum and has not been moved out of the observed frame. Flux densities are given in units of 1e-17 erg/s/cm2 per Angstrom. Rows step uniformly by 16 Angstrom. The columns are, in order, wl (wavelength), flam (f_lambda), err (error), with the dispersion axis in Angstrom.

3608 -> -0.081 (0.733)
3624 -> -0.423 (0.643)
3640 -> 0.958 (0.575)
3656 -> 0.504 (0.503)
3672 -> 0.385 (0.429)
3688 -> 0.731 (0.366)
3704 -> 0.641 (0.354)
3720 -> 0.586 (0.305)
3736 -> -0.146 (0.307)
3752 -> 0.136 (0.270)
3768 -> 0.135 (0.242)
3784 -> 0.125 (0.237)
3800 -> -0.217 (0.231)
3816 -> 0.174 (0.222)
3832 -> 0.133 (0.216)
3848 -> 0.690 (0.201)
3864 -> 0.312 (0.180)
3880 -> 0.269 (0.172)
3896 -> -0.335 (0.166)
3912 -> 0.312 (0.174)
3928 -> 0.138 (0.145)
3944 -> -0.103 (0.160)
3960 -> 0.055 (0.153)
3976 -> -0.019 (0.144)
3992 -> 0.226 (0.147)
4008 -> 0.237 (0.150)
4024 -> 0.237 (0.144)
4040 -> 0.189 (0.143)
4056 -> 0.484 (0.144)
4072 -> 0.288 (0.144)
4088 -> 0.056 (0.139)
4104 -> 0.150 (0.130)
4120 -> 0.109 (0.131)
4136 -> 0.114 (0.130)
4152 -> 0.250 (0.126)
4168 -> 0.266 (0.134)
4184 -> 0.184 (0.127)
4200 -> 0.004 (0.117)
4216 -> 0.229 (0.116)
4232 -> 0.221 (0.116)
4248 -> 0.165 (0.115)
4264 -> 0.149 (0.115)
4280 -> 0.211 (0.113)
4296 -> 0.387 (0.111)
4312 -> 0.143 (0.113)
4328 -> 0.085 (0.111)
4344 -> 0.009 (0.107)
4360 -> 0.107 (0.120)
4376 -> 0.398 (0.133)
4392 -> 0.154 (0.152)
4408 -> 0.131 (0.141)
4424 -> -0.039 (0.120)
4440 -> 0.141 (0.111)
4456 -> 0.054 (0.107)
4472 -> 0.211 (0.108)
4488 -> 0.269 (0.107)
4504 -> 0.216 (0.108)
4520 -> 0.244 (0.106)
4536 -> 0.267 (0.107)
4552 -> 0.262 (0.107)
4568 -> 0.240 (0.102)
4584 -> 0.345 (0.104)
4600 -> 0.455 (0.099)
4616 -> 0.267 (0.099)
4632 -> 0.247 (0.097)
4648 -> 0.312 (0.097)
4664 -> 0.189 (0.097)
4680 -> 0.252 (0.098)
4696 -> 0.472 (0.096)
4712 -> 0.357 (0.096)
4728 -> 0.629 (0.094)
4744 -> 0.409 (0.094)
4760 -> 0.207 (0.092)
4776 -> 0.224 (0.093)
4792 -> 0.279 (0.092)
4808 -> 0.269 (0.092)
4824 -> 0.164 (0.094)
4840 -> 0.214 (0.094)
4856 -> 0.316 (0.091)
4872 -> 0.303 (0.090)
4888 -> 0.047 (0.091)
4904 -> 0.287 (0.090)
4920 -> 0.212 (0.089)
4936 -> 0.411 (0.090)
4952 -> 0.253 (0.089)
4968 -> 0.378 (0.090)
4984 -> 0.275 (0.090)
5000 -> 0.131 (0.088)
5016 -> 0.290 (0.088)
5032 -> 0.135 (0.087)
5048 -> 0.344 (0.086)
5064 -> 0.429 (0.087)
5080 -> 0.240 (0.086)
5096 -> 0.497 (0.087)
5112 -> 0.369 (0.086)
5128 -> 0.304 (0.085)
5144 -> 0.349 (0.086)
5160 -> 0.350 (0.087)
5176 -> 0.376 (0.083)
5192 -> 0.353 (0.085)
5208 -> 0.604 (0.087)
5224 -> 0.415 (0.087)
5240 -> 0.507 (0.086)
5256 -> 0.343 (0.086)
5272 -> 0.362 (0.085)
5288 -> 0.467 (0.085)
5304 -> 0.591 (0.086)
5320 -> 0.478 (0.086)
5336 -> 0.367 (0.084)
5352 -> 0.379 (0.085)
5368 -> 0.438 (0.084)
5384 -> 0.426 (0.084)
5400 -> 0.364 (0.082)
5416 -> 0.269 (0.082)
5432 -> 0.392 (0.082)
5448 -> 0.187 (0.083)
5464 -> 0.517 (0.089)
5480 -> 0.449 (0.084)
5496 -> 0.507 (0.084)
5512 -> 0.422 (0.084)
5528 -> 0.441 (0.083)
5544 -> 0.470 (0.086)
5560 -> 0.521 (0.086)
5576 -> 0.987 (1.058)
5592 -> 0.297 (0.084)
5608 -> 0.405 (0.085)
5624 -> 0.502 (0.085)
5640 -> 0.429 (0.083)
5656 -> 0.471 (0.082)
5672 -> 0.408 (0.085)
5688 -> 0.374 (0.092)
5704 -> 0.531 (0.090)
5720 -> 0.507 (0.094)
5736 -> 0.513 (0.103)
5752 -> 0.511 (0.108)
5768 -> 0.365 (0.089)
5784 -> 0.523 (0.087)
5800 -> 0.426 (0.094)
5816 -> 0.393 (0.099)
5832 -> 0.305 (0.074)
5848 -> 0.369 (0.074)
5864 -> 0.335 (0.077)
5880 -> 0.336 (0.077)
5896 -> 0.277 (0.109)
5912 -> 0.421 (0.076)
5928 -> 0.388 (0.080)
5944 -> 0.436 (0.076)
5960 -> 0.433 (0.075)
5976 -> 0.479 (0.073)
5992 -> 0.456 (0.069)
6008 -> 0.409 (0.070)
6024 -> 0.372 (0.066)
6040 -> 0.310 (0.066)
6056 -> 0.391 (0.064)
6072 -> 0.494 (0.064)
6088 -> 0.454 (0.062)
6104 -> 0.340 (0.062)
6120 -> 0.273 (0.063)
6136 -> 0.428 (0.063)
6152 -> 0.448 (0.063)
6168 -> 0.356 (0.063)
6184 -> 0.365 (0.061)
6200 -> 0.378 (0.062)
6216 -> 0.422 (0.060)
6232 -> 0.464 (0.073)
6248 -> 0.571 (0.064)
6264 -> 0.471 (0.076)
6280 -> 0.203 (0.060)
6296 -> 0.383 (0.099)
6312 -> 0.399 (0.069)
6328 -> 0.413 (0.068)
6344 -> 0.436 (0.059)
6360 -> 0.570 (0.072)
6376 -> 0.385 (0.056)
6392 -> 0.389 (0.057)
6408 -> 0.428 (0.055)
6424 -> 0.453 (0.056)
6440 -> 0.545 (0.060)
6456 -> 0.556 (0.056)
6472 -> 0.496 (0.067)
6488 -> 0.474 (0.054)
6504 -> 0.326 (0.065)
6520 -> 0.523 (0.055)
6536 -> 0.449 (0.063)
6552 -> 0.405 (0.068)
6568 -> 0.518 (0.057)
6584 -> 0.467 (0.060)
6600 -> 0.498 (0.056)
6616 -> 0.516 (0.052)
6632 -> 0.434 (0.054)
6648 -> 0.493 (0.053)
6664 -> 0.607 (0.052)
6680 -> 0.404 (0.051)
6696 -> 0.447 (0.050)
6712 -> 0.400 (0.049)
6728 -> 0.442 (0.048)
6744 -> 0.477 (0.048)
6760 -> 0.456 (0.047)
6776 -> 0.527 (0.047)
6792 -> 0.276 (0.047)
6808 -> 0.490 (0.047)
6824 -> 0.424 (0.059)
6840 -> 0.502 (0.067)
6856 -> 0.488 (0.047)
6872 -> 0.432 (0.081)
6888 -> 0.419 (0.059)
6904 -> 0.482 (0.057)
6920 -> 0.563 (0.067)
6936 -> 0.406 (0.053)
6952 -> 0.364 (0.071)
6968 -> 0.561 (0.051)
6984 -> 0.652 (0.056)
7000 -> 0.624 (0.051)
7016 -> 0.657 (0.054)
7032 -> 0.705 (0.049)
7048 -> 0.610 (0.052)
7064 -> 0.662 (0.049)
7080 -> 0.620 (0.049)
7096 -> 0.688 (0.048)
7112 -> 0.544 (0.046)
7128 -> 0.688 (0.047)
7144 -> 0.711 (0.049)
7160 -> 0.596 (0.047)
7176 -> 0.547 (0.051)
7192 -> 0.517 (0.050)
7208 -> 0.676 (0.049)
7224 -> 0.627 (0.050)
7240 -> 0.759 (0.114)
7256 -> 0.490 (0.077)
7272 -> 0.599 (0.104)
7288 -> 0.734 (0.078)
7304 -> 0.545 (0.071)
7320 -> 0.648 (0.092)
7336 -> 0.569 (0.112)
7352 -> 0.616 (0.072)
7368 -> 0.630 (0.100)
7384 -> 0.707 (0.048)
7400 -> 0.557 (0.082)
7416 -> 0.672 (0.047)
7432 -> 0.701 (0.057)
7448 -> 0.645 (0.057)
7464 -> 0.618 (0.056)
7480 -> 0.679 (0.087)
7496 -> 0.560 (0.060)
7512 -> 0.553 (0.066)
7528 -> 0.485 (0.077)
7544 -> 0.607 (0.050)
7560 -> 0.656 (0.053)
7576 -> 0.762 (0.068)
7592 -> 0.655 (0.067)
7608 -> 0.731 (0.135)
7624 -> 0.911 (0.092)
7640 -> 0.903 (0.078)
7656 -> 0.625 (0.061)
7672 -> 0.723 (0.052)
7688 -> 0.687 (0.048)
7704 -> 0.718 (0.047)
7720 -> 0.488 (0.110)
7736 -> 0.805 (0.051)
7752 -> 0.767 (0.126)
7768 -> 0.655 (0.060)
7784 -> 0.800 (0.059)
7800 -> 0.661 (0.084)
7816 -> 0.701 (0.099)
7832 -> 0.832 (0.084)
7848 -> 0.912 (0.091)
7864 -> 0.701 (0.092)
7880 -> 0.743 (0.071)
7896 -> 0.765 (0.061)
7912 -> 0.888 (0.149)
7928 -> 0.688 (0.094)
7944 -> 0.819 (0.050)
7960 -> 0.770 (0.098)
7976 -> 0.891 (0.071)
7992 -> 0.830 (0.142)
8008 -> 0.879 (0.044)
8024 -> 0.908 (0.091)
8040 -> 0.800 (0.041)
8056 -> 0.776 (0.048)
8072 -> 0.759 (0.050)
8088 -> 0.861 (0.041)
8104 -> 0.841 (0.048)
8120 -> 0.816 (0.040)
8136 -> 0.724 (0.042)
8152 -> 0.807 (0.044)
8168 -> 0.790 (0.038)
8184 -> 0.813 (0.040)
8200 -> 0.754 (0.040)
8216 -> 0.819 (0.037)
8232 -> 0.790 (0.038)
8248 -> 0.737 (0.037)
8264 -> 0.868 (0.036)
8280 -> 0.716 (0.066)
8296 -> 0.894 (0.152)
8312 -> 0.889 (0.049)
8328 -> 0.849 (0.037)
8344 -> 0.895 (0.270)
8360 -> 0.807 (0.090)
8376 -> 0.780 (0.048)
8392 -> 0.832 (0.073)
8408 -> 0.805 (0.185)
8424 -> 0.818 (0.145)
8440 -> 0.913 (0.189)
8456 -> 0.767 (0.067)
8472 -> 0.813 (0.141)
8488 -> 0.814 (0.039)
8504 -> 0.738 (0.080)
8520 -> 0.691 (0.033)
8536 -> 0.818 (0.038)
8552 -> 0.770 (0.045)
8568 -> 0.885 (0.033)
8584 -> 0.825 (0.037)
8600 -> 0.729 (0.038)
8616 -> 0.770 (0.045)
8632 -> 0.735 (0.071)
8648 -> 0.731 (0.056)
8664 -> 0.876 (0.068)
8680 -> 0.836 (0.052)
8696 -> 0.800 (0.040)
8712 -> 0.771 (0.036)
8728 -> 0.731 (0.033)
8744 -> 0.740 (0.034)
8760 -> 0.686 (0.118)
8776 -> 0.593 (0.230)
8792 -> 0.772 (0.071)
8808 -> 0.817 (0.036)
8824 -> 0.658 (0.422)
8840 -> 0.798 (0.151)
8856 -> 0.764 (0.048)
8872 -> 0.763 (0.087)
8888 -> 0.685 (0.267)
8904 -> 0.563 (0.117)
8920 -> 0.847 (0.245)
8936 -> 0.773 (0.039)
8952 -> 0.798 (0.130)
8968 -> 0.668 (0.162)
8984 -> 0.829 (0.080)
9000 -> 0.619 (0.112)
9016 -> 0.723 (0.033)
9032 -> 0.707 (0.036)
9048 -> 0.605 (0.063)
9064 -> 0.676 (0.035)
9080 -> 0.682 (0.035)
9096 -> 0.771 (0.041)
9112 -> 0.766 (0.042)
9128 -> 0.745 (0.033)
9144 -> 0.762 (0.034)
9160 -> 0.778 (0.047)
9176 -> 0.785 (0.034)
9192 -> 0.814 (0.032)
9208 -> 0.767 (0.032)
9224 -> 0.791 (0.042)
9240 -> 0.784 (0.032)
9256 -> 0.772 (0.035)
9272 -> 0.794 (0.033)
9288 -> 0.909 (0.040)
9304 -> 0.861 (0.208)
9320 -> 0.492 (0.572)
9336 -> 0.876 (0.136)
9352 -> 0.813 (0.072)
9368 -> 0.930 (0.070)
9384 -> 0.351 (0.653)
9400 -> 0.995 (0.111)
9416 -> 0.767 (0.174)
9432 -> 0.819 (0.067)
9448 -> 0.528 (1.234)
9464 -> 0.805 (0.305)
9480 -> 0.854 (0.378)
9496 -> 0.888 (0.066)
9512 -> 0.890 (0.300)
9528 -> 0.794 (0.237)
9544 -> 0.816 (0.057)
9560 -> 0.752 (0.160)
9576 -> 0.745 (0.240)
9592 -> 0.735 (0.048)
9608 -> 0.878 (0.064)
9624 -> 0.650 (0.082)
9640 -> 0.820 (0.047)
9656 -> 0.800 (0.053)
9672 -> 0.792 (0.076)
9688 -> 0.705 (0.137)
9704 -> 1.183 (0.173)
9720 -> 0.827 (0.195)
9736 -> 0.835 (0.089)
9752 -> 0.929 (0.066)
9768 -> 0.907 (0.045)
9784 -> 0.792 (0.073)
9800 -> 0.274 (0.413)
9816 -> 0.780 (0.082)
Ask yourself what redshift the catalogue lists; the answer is 0.75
